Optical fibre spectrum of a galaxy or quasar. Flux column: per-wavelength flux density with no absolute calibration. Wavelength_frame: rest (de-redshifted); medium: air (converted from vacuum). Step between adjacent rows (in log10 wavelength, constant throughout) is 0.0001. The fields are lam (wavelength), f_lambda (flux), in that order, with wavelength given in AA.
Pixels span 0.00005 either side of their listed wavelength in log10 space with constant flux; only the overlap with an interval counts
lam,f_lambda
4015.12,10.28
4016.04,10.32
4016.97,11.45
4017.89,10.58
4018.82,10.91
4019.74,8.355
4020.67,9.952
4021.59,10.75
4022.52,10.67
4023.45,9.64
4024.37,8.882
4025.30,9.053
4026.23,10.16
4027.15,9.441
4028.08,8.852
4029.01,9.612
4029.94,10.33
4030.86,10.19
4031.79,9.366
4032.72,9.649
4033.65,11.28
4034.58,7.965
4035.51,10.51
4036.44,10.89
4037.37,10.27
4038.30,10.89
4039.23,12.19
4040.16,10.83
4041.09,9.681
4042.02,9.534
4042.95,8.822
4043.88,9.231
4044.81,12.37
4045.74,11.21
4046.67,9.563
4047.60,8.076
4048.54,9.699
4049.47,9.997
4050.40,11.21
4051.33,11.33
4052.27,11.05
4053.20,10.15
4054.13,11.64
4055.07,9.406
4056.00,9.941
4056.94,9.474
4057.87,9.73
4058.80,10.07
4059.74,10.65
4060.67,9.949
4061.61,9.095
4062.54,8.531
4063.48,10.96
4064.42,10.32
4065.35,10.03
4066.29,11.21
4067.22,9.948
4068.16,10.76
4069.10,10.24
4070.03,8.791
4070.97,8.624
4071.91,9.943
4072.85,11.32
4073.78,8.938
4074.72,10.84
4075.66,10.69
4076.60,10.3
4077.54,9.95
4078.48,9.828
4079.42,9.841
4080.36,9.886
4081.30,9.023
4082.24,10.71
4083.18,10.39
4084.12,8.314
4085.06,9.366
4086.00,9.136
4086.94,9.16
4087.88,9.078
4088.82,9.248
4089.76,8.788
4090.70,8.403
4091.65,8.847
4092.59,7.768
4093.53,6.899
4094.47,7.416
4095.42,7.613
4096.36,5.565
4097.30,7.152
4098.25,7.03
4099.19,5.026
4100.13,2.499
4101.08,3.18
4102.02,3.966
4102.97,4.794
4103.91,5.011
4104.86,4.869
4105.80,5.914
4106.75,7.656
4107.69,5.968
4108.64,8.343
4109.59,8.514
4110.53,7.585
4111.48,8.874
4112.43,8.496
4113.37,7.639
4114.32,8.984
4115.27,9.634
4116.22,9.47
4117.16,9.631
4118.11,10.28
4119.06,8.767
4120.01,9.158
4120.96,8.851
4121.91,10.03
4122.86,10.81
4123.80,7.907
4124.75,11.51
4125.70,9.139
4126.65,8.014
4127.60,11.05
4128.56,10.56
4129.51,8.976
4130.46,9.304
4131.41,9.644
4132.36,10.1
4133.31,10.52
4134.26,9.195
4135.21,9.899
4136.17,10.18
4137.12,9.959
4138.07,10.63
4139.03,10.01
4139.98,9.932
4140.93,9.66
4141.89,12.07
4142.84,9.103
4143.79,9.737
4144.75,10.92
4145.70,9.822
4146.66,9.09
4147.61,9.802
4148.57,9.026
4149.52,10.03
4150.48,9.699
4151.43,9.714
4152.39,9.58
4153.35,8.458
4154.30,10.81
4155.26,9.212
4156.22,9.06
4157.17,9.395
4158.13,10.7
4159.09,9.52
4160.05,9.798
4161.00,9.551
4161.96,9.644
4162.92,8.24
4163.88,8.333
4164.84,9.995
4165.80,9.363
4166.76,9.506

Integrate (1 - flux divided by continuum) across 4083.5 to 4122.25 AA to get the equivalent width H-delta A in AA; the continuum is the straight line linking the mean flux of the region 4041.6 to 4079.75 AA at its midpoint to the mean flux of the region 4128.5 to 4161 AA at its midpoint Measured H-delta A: 9.0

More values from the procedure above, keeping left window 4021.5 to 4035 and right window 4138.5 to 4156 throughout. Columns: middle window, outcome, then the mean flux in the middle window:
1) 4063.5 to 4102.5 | 4.2 AA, 8.7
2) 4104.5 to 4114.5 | 2.3 AA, 7.52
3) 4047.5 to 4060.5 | -0.7 AA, 10.2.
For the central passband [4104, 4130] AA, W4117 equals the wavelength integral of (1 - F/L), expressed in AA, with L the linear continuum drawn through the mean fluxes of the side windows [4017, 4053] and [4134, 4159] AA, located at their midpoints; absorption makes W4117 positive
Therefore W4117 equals 3.1 AA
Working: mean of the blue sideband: 10.1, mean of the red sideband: 9.83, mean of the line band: 8.71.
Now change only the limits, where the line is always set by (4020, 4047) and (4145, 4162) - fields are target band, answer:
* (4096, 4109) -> 5.7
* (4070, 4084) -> -0.1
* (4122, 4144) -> -0.5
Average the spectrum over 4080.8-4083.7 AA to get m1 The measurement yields 10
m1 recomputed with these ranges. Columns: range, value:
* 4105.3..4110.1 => 7.27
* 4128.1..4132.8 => 9.72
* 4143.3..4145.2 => 10.3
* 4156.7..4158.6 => 10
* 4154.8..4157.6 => 9.23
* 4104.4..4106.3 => 5.42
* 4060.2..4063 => 9.21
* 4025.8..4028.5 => 9.5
